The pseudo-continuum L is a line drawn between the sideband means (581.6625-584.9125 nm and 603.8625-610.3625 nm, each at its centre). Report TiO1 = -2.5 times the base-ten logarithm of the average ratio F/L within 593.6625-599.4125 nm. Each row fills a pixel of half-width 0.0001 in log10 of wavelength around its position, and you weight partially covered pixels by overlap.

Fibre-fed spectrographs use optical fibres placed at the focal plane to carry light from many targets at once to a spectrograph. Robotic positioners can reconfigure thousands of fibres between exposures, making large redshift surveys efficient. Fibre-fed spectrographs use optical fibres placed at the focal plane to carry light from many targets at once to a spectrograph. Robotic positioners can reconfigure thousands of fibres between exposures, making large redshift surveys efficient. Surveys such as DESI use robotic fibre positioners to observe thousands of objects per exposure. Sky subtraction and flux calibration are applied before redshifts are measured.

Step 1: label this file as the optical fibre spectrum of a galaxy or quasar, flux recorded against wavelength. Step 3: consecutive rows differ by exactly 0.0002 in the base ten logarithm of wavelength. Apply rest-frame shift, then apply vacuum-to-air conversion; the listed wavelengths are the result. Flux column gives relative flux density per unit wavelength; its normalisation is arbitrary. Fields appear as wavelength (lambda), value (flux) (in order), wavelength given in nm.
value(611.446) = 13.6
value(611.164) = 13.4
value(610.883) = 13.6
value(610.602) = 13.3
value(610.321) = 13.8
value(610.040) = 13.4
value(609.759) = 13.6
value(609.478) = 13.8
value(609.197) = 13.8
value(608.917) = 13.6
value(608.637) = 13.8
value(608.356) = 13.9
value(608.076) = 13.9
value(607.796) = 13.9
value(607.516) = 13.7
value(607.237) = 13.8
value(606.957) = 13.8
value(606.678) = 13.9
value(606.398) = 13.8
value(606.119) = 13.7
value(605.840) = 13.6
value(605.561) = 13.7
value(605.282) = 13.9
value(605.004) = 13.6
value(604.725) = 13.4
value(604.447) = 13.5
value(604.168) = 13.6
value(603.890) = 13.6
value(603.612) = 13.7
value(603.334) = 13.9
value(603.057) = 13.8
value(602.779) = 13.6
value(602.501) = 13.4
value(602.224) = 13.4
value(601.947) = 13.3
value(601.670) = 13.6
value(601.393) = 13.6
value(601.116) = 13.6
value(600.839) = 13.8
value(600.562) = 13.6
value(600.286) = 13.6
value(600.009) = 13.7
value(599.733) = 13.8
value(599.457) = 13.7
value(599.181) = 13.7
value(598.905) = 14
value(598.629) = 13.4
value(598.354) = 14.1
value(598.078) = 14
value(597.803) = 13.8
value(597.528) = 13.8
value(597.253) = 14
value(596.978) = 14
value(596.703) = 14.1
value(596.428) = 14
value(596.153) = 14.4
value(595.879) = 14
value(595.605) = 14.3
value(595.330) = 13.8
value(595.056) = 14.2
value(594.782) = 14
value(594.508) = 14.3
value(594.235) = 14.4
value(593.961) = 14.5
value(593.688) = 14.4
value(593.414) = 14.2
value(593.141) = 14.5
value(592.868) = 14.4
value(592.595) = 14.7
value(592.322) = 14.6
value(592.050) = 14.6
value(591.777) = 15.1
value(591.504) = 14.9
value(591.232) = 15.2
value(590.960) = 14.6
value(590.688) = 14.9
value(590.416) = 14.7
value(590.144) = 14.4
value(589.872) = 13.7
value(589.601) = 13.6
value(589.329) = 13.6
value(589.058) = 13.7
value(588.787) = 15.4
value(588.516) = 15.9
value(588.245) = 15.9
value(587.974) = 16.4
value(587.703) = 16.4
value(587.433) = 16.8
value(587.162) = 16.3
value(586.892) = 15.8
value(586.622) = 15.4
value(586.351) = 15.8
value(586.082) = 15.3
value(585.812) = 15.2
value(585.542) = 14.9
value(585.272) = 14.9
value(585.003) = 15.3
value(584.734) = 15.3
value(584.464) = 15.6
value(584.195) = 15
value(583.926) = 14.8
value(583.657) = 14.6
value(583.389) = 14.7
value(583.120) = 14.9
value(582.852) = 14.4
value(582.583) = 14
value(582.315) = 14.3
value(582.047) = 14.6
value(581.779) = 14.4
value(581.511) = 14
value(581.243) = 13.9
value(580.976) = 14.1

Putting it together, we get 0.01 mag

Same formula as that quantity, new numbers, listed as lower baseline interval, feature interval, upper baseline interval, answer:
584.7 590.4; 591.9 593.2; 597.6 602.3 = 0.00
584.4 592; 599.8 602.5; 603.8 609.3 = 0.04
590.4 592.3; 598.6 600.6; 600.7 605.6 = 0.02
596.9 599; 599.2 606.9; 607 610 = 0.01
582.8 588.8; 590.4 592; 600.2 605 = 0.00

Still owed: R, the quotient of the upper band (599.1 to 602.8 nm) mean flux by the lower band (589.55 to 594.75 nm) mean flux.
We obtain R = 0.9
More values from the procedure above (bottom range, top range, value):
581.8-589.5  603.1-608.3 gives 0.91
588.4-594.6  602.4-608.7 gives 0.94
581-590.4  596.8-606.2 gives 0.92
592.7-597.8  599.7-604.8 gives 0.96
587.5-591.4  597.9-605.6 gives 0.92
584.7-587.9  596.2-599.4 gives 0.89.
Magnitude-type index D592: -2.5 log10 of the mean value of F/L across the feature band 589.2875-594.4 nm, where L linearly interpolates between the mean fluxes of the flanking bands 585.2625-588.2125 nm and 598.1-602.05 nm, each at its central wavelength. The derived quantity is 0.036 mag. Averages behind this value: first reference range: 15.8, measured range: 14.5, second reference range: 13.7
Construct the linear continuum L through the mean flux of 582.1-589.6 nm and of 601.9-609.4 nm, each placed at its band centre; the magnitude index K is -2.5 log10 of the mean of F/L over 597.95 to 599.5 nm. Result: 0.03 mag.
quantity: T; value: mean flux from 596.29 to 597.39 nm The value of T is 14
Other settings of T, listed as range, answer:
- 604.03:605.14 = 13.5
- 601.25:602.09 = 13.5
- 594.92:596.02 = 14.1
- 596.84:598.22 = 13.9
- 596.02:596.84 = 14.2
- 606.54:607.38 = 13.8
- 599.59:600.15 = 13.7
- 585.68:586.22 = 15.3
